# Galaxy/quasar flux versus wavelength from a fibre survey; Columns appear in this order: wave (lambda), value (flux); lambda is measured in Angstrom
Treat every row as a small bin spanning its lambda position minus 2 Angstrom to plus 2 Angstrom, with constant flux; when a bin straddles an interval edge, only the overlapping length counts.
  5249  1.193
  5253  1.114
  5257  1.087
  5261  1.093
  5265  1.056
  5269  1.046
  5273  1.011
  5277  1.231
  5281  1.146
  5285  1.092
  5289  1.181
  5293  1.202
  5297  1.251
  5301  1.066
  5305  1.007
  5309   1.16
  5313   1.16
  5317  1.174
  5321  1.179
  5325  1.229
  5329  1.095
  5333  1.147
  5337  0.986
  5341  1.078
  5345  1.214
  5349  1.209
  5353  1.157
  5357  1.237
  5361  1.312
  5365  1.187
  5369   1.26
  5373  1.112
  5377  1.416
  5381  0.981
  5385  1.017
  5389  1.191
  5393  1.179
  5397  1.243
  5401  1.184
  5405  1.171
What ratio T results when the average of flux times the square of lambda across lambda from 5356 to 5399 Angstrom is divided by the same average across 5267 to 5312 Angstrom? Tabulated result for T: 1.1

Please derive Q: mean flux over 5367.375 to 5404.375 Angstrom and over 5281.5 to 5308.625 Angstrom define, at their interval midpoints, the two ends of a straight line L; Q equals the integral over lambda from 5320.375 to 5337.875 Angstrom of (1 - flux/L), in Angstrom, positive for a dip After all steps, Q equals 0.3 Angstrom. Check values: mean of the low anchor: 1.14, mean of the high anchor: 1.17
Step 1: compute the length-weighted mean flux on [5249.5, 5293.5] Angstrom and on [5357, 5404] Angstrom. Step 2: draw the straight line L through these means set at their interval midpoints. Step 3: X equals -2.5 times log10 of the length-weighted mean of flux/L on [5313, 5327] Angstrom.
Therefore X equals -0.038 mag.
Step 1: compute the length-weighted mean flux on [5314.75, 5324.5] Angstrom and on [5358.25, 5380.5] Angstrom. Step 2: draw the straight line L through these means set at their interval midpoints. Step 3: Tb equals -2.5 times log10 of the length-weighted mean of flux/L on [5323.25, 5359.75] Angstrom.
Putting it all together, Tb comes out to 0.05 mag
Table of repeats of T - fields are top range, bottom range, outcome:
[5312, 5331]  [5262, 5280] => 1.09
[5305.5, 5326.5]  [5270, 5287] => 1.06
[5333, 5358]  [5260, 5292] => 1.06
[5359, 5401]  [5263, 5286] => 1.13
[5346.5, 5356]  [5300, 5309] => 1.14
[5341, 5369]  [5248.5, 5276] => 1.16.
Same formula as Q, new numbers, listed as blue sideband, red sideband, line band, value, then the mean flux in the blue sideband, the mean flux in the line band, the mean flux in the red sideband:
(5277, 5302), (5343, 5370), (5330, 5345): 1.4 Angstrom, 1.17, 1.09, 1.22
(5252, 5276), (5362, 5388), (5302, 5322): -0.3 Angstrom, 1.07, 1.13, 1.17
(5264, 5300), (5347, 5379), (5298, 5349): 2.4 Angstrom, 1.14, 1.13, 1.24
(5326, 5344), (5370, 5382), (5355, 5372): -1.2 Angstrom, 1.09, 1.24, 1.19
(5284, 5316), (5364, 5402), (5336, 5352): 0.4 Angstrom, 1.14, 1.13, 1.18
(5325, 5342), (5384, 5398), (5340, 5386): -2.4 Angstrom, 1.09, 1.19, 1.16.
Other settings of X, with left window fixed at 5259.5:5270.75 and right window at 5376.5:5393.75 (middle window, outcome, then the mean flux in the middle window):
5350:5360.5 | -0.09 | 1.21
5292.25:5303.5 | -0.08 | 1.16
